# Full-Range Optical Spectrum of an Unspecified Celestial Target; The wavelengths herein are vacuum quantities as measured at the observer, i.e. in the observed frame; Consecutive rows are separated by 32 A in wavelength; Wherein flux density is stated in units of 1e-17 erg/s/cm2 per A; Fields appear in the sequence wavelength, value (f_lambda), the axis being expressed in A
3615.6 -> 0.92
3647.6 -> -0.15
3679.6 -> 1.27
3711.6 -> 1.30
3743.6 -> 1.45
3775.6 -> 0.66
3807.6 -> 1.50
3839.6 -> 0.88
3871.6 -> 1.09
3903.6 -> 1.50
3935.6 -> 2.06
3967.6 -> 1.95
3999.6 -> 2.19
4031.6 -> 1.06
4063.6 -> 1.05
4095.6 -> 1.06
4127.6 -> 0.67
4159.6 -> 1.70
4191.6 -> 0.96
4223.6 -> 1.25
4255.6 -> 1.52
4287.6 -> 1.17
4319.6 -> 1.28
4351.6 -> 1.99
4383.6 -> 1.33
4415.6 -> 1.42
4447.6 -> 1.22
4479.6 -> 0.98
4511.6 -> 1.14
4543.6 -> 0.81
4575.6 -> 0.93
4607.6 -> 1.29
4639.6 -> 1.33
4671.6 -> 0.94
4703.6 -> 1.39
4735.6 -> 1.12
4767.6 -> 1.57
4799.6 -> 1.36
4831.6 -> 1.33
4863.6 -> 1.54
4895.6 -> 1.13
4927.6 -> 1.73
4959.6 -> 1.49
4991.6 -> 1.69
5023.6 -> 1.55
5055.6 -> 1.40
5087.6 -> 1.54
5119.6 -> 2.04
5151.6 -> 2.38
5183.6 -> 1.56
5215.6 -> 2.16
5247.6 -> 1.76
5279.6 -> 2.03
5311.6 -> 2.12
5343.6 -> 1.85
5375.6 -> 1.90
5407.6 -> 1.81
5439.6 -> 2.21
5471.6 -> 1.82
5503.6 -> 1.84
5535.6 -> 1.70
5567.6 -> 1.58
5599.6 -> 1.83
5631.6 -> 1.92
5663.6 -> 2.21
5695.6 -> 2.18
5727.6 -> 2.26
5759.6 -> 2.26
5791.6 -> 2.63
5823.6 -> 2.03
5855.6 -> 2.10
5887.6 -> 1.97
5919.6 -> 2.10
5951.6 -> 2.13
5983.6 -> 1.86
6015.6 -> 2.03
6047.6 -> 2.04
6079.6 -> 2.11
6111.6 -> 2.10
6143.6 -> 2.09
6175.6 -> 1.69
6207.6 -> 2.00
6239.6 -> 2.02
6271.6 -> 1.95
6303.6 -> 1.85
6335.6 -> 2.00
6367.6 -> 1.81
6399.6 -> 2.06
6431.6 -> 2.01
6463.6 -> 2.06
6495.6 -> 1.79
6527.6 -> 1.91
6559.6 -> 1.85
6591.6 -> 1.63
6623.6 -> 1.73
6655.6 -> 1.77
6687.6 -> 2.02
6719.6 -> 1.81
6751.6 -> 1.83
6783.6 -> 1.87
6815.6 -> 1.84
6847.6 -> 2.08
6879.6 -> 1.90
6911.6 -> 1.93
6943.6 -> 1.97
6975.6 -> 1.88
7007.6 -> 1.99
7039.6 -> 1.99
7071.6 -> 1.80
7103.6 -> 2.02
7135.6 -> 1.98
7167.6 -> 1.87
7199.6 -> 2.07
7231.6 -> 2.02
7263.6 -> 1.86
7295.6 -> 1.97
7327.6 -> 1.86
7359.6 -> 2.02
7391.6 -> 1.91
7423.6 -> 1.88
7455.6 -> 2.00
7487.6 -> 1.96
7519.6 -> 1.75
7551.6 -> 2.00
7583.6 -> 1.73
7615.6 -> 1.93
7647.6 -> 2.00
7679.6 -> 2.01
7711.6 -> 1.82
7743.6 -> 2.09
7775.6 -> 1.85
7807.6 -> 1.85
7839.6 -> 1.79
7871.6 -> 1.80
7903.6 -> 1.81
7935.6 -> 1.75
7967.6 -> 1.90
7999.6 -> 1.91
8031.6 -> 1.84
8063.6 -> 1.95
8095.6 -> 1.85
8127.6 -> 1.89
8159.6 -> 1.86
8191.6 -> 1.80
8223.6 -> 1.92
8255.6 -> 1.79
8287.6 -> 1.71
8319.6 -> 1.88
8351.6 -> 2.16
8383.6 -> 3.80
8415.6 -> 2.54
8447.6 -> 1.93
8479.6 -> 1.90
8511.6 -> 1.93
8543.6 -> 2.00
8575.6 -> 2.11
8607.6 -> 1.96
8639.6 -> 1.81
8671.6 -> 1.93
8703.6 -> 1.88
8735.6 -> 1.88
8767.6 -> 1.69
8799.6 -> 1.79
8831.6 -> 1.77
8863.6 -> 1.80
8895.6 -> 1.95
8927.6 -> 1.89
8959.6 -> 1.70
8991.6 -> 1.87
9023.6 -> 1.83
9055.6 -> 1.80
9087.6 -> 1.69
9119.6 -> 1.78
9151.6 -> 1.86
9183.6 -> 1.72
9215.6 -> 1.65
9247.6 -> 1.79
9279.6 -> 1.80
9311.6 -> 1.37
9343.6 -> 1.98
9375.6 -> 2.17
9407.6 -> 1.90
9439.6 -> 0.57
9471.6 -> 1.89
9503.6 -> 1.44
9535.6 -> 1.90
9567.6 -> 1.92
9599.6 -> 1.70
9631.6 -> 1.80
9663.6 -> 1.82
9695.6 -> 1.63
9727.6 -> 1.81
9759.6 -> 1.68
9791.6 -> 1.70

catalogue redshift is 0.28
